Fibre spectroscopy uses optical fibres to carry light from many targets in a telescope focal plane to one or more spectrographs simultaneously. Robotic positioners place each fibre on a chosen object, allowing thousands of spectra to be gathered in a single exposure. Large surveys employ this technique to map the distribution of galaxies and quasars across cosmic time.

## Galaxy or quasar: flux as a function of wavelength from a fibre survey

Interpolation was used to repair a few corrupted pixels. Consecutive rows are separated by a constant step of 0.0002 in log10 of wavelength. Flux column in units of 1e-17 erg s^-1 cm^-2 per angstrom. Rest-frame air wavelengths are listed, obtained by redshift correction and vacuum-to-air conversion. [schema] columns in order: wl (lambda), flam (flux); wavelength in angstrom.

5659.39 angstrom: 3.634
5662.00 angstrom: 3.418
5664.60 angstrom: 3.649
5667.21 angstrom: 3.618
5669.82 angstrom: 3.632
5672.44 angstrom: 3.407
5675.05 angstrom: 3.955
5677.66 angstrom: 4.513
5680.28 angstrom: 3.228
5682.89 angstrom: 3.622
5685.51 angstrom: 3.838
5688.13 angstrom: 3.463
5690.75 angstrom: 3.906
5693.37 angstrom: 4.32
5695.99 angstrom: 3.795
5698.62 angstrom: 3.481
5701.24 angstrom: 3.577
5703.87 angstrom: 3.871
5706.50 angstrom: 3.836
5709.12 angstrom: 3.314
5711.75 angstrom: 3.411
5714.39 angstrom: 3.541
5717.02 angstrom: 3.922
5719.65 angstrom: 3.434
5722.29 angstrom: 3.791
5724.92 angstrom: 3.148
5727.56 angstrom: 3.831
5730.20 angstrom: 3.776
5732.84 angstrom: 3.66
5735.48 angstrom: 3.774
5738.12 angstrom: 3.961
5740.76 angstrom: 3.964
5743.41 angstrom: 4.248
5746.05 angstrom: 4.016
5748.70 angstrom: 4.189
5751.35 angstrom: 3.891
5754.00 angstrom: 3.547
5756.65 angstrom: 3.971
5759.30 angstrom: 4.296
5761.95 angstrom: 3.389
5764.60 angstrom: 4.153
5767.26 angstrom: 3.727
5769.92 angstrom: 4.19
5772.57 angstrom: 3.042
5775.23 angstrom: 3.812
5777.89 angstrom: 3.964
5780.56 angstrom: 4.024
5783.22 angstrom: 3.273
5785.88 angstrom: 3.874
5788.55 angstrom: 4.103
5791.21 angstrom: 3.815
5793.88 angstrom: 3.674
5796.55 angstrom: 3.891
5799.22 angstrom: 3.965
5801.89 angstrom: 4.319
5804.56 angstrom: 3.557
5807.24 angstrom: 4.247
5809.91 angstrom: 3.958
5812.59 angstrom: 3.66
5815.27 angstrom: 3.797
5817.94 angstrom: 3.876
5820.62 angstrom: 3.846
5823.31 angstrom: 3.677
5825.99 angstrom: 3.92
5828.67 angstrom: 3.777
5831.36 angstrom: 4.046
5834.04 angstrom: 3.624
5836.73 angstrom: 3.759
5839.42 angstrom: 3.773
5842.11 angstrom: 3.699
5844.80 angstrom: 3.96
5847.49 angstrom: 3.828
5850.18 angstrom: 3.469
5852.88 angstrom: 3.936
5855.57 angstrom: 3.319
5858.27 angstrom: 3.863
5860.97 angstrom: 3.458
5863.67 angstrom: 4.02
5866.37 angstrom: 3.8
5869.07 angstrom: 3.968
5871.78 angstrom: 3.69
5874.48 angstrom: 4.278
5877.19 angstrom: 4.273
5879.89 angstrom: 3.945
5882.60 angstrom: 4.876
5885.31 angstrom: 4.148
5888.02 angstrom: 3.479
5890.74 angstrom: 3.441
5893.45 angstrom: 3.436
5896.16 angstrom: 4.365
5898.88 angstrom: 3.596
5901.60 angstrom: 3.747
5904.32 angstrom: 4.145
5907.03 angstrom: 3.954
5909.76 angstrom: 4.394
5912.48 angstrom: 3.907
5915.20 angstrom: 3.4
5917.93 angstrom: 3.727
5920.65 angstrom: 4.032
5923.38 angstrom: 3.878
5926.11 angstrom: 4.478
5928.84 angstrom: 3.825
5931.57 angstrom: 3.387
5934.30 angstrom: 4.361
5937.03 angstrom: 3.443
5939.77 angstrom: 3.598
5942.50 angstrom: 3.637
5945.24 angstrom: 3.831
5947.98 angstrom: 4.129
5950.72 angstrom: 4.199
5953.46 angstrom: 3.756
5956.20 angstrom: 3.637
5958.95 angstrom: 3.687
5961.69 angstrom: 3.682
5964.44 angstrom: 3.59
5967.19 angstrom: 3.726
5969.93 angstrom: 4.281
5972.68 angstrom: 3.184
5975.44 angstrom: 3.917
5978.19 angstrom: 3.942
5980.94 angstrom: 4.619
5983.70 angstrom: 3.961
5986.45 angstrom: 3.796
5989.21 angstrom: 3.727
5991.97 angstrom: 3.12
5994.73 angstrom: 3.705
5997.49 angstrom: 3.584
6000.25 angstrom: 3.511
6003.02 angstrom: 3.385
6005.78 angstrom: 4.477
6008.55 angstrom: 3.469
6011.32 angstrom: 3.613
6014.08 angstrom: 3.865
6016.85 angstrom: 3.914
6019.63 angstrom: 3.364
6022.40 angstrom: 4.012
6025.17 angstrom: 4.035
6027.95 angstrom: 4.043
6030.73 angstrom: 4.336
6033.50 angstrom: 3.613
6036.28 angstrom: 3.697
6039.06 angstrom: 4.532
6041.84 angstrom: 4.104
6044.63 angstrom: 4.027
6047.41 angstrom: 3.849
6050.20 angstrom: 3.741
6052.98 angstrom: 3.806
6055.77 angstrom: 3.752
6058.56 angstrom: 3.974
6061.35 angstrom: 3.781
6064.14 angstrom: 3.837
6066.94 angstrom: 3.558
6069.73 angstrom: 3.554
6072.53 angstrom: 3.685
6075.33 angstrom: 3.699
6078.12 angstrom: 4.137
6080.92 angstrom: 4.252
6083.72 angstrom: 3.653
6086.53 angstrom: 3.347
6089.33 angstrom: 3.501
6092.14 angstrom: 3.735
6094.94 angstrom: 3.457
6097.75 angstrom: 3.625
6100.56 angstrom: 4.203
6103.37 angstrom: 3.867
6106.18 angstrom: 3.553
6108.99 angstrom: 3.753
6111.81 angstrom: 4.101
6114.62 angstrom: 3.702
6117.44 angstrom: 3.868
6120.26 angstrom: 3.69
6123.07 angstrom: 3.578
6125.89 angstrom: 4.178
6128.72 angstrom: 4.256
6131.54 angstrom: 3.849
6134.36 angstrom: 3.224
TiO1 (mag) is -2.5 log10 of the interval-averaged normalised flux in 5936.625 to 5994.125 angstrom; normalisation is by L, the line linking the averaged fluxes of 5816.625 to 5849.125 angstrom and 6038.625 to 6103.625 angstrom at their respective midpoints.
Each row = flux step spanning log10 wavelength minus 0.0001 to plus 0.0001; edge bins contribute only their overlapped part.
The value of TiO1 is 0.01 mag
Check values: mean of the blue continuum 3.81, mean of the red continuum 3.81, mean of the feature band 3.79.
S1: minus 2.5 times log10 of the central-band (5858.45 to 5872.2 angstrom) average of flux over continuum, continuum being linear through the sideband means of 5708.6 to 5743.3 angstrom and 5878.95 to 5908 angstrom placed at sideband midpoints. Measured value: 0.02 mag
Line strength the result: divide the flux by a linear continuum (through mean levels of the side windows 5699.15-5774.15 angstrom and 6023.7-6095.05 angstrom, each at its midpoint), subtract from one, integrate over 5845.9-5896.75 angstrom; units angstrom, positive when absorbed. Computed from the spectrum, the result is -0.9 angstrom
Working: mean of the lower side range 3.76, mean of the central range 3.87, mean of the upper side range 3.84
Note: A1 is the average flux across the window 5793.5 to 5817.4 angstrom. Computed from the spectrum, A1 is 3.91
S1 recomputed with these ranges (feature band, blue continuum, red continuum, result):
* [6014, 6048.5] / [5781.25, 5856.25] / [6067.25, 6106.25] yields -0.058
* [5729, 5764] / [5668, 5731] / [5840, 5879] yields -0.050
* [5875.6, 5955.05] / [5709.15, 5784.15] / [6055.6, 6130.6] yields -0.036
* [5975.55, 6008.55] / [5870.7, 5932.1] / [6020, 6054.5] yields 0.046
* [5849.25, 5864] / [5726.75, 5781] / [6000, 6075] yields 0.059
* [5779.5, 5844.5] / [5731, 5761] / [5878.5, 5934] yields 0.026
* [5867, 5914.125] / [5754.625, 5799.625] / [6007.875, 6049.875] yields -0.031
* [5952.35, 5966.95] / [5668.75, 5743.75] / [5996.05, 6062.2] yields 0.045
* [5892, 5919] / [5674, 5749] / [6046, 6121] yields -0.029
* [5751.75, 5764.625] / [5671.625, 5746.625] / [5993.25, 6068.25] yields -0.025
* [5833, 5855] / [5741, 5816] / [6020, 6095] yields 0.036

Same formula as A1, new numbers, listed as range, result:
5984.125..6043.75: 3.81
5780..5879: 3.84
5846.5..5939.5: 3.88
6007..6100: 3.81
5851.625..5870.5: 3.76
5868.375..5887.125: 4.16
